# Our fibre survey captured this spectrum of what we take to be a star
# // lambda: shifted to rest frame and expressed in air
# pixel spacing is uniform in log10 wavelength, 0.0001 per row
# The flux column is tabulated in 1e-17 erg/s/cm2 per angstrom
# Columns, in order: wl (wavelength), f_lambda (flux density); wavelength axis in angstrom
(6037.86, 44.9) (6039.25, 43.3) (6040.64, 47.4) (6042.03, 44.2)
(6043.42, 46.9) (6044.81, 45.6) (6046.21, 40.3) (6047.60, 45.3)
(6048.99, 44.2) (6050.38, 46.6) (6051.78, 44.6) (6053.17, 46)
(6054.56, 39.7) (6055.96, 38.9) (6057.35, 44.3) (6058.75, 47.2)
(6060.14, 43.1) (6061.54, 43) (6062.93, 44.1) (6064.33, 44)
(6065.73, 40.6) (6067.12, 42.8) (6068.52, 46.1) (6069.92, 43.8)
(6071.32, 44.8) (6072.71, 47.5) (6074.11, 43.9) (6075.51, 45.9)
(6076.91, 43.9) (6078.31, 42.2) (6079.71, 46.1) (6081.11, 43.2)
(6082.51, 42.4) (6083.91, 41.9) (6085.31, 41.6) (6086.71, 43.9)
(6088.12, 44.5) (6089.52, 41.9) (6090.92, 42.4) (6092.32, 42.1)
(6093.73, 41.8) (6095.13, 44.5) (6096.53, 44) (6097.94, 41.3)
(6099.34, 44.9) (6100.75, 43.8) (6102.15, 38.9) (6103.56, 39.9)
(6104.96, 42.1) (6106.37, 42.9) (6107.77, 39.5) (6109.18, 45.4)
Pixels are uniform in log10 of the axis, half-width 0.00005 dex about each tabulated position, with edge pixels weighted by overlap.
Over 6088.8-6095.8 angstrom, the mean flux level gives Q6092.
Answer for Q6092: 42.6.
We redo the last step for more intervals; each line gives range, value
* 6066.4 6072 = 44.3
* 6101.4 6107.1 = 41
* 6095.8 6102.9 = 42.6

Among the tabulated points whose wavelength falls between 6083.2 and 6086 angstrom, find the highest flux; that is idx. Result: 41.9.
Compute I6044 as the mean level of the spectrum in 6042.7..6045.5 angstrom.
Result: 46.3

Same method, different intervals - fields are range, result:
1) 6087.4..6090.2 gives 43.1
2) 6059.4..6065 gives 43.6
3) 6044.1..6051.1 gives 44.4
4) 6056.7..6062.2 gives 44.4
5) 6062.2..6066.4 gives 42.9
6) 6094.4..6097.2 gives 44.3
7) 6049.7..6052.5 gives 45.5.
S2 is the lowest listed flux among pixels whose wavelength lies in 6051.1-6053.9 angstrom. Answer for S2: 44.6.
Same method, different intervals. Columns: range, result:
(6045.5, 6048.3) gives 40.3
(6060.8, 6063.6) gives 43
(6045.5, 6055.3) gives 39.7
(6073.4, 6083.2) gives 42.2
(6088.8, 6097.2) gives 41.8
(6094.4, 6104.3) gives 38.9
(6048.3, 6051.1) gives 44.2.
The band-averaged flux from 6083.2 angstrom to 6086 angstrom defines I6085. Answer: 41.8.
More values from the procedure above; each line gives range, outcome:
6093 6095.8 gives 43.1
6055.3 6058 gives 41.7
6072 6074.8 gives 45.8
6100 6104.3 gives 40.9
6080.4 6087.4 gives 42.6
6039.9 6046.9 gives 44.9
